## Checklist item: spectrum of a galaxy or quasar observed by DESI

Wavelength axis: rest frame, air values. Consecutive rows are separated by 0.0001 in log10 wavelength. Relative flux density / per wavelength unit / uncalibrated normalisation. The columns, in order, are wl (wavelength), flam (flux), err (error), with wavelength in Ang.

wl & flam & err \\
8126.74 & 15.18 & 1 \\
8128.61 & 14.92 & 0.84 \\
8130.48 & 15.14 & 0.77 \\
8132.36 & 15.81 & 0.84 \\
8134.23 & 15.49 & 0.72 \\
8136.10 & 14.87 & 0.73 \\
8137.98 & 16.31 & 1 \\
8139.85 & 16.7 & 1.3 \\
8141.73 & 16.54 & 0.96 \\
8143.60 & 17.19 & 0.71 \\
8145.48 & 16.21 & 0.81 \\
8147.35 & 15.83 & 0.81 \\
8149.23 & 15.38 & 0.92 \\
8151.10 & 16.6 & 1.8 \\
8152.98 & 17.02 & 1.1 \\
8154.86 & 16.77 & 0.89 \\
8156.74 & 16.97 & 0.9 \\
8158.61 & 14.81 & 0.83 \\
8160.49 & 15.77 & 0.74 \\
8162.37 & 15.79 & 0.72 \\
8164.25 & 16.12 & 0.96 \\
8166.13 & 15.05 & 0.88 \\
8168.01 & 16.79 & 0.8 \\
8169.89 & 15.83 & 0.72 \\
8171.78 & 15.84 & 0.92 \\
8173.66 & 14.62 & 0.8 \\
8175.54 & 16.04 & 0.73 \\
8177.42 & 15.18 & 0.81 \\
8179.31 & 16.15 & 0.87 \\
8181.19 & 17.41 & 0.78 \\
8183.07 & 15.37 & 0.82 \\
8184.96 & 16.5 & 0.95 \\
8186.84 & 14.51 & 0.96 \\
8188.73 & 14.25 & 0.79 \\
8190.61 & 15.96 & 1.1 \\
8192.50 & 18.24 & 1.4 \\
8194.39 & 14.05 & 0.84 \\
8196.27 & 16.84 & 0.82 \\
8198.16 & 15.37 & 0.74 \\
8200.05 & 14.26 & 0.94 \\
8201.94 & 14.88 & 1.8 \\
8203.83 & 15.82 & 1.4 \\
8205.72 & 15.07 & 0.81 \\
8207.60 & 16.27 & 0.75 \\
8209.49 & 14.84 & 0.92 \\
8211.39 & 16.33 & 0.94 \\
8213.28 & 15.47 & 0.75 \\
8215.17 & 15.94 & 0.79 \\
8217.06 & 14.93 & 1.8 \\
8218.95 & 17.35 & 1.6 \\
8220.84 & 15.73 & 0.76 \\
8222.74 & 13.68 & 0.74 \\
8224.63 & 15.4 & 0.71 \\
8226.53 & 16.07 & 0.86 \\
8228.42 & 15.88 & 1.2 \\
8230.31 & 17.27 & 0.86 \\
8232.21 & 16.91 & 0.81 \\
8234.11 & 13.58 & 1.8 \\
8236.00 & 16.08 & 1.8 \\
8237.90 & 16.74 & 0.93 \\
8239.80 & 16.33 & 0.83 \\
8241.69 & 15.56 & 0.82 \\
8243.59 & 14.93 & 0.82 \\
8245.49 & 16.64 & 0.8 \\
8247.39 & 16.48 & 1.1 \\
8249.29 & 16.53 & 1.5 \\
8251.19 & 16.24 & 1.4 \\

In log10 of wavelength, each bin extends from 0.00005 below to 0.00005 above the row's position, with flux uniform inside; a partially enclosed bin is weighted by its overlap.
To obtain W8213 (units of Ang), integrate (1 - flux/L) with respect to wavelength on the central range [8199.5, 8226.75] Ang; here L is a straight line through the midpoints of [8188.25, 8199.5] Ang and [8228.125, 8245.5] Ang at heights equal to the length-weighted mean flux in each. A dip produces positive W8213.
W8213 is 0.7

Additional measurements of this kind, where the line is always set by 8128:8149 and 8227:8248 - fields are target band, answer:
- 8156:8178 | 0.29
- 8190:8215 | 0.52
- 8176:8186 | -0.09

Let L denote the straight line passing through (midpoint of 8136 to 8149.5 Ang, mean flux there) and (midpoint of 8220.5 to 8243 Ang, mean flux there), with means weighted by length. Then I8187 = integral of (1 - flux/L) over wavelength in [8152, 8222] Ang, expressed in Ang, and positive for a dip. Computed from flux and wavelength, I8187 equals 0.9 Ang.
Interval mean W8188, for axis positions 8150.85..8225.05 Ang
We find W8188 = 15.7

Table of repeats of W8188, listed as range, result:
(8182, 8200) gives 15.6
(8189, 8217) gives 15.6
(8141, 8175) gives 16.1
